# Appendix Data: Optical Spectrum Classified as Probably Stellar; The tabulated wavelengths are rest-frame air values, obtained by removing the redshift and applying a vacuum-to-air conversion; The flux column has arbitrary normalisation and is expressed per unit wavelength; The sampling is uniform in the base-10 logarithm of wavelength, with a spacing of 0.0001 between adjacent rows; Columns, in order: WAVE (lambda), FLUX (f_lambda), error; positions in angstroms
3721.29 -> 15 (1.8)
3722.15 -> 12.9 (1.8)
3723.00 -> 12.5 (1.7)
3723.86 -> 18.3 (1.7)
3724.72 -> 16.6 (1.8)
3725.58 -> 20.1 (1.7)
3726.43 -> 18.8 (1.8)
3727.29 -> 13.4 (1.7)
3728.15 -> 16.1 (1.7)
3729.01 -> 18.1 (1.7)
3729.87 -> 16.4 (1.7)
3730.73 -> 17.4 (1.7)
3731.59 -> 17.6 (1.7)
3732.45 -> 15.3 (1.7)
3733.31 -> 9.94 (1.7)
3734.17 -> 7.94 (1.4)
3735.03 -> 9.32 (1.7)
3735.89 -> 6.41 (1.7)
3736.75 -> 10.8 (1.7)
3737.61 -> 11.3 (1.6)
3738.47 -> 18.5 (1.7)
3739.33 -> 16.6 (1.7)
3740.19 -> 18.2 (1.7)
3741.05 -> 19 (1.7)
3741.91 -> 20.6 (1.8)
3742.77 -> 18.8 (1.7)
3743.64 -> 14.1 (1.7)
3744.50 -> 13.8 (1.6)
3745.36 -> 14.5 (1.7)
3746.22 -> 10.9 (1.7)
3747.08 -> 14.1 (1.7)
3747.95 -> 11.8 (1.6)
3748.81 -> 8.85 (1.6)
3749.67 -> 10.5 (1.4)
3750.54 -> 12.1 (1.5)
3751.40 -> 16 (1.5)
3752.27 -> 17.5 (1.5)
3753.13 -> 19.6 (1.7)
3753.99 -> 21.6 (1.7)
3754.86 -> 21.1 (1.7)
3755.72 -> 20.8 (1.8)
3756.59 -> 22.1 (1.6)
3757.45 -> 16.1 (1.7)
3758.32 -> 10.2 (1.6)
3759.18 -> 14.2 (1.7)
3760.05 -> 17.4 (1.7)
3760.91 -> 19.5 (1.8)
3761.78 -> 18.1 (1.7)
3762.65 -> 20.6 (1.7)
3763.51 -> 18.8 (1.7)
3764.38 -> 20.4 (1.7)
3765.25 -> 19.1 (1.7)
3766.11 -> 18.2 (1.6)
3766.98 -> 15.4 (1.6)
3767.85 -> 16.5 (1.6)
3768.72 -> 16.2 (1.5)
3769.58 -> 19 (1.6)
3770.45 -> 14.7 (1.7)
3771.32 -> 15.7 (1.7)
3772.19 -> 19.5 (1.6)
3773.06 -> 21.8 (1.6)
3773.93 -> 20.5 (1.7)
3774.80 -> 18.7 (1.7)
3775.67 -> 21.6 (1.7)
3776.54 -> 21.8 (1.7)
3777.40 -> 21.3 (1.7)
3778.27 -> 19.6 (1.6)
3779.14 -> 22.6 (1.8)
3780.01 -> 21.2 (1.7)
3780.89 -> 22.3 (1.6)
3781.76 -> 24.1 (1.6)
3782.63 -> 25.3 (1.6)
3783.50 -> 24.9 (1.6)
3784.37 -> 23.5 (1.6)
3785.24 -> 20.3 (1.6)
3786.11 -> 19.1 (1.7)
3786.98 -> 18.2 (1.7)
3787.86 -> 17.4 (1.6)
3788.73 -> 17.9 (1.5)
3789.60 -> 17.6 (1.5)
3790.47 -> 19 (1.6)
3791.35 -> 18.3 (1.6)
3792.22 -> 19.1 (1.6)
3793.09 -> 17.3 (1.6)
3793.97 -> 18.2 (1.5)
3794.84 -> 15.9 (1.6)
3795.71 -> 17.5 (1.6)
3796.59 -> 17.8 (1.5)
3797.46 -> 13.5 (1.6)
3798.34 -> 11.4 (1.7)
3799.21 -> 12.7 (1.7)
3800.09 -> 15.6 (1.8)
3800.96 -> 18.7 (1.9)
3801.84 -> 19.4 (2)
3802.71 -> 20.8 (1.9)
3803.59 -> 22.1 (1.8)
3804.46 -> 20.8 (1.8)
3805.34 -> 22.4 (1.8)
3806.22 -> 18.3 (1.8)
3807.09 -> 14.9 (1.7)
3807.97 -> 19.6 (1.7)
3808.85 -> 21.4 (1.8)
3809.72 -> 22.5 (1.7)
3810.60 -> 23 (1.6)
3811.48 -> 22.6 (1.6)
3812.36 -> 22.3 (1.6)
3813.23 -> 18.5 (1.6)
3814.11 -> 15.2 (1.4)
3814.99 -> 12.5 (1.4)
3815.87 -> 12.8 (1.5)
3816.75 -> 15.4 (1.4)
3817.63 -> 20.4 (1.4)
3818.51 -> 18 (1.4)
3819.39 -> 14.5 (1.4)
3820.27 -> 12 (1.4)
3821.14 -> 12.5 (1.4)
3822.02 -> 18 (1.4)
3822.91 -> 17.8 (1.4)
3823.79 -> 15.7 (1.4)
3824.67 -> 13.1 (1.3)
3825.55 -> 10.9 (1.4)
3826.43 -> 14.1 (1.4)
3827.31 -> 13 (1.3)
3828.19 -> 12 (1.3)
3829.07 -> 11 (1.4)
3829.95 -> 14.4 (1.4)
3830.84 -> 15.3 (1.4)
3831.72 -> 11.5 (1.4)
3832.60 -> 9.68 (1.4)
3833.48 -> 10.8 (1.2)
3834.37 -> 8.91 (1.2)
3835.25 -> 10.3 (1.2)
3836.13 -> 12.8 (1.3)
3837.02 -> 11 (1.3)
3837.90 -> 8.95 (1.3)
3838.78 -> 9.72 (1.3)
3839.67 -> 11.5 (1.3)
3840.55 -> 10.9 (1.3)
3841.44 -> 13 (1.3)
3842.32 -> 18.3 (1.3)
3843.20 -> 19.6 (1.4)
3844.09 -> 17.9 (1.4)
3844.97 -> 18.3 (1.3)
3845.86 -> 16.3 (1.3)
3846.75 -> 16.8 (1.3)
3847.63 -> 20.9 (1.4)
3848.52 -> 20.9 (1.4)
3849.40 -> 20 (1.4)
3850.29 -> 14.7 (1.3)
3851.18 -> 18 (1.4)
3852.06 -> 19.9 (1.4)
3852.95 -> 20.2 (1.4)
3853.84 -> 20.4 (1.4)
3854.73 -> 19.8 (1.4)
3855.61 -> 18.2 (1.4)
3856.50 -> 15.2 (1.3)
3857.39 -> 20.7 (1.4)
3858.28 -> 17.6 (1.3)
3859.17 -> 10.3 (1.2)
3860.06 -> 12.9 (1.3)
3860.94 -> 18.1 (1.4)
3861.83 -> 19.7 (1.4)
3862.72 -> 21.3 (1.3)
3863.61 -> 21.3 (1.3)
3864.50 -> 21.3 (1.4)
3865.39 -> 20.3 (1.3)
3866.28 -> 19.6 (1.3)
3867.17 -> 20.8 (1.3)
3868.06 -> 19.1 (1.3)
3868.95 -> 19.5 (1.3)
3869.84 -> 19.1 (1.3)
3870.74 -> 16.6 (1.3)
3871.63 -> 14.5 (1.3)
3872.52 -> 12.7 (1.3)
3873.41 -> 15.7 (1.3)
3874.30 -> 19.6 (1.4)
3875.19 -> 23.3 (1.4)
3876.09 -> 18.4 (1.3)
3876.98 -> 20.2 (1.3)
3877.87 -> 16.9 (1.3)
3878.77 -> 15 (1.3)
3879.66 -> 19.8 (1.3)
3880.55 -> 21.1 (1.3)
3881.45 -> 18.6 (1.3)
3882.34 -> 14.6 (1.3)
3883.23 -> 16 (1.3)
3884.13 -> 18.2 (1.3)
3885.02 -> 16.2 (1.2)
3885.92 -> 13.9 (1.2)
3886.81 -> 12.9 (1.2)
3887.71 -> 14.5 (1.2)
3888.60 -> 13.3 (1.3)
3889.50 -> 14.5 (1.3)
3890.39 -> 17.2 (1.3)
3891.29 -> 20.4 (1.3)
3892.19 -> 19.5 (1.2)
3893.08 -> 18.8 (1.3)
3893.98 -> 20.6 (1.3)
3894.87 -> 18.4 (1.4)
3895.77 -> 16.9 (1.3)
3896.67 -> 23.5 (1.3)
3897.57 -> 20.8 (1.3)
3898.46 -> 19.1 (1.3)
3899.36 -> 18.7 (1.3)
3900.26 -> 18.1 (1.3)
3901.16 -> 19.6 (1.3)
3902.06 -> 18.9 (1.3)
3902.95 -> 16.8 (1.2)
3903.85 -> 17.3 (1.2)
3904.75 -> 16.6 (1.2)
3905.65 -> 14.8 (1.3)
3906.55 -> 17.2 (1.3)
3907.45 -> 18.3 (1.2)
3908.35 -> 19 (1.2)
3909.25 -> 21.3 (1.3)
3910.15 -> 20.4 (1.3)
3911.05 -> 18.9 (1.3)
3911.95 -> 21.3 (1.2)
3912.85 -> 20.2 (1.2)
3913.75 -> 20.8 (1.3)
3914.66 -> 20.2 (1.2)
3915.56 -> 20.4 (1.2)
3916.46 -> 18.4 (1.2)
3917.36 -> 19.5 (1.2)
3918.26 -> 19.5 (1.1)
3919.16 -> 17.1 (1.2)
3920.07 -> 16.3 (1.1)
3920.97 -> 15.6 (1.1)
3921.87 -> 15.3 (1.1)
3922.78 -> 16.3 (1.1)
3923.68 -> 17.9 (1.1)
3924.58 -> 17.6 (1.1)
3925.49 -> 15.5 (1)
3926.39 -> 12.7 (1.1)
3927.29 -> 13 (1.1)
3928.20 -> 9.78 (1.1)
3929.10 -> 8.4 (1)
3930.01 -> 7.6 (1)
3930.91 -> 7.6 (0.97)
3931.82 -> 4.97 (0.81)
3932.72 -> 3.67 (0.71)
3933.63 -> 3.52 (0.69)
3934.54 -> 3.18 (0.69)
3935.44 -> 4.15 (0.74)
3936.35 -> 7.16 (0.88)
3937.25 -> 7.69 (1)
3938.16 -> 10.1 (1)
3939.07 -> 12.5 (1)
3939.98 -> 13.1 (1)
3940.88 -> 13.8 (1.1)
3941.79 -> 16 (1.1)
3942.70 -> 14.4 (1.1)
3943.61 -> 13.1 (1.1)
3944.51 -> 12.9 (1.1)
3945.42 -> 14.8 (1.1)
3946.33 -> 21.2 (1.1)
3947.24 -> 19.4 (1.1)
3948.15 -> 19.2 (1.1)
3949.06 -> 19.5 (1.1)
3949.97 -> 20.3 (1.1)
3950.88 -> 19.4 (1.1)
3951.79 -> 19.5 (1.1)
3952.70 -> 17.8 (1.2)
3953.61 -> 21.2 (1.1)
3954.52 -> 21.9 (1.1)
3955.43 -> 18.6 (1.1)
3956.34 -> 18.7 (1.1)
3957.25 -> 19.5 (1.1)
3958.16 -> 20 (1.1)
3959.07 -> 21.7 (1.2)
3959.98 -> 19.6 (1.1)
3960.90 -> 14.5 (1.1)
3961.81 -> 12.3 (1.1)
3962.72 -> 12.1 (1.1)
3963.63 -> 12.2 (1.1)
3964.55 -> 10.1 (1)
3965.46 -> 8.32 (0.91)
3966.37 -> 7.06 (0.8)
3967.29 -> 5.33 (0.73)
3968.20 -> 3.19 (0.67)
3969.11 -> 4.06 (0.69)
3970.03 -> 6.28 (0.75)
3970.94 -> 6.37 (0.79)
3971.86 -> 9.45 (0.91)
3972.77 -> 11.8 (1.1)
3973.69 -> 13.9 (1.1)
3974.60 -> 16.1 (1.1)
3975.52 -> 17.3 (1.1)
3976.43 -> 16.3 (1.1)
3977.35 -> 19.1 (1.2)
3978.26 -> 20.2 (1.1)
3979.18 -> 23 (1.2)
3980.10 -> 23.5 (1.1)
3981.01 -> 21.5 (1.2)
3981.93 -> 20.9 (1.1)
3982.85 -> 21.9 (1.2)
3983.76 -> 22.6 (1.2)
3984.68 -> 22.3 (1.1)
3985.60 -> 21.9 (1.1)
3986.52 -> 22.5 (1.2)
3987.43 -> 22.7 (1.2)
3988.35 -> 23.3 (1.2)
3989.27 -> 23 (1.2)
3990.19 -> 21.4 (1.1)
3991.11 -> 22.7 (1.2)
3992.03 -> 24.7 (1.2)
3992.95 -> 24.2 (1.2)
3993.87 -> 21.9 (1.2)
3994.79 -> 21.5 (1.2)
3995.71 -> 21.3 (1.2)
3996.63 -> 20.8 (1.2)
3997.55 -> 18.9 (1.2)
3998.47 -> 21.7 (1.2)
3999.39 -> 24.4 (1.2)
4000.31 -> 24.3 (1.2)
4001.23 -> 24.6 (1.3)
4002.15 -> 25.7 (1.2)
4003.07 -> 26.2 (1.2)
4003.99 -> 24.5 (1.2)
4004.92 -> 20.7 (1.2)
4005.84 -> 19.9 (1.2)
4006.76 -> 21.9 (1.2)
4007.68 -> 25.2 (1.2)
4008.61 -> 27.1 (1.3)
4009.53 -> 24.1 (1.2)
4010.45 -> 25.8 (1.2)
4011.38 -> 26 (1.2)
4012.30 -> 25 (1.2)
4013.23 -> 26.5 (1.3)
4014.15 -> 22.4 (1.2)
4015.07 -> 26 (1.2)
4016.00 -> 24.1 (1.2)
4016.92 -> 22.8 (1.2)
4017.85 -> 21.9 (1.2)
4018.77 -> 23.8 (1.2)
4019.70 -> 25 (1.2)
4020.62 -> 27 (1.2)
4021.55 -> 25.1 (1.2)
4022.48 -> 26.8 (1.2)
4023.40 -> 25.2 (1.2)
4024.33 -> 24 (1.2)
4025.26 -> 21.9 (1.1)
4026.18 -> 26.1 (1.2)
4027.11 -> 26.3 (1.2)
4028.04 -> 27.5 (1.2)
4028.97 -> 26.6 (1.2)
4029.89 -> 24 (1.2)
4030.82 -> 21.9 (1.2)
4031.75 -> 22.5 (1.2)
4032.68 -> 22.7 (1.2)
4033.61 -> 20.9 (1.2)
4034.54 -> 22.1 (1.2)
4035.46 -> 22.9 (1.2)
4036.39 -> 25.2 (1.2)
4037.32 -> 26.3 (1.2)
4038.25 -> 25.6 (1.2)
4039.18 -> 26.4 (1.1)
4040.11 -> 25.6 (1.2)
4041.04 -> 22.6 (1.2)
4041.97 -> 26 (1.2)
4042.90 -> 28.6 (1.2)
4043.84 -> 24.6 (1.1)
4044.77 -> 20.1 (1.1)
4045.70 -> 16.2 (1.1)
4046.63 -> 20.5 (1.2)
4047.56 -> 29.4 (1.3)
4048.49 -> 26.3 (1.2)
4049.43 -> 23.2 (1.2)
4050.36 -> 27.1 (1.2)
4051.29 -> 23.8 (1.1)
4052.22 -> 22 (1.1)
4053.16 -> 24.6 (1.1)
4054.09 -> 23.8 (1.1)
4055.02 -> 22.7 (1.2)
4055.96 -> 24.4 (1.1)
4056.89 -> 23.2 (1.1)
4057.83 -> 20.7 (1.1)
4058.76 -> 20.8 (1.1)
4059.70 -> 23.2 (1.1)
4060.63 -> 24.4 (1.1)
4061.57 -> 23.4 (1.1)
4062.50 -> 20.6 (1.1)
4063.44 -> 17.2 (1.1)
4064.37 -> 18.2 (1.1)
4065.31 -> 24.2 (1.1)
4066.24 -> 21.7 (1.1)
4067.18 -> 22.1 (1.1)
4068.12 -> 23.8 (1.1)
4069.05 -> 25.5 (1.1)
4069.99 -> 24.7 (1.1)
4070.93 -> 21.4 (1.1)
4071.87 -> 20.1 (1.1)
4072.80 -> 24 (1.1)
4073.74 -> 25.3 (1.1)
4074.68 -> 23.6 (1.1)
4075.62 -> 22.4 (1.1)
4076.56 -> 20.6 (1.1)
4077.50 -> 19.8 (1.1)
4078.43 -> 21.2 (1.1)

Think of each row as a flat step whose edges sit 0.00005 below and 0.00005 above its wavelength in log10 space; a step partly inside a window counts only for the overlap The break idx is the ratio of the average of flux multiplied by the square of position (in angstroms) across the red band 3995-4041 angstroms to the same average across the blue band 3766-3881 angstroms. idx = 1.5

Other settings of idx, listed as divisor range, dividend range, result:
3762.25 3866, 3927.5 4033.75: 1.17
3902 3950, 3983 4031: 1.68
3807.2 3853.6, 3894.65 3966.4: 1.06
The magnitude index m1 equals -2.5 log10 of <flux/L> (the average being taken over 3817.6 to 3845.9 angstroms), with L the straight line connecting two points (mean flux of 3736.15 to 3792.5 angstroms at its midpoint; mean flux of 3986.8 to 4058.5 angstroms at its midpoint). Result 0.39 mag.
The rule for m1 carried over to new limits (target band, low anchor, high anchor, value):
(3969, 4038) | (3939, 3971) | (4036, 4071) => -0.16 mag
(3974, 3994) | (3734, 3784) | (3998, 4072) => 0.06 mag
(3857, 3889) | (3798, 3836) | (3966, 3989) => -0.10 mag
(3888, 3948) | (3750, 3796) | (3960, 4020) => 0.24 mag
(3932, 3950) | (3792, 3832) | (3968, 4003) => 0.47 mag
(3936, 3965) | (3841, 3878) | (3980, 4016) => 0.32 mag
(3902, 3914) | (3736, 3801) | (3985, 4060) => 0.13 mag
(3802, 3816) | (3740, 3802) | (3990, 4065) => -0.04 mag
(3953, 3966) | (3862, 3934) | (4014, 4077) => 0.20 mag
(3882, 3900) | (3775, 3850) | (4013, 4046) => 0.13 mag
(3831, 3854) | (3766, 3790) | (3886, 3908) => 0.24 mag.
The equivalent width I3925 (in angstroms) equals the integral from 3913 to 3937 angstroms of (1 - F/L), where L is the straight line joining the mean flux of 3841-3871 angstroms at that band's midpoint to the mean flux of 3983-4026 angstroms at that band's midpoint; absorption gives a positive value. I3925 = 9.0 angstroms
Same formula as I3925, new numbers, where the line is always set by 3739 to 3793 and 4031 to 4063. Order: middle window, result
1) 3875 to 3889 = 2.4 angstroms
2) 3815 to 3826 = 2.4 angstroms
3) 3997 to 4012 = -0.7 angstroms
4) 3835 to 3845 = 3.2 angstroms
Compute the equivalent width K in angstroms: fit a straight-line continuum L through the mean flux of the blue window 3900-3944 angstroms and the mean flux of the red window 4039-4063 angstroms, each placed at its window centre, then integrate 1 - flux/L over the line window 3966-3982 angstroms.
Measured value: 4.2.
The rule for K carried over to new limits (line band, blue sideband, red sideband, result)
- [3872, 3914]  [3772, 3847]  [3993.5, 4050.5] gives 3.7 angstroms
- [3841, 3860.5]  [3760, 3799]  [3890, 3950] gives -0.4 angstroms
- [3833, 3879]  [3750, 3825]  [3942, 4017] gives 4.4 angstroms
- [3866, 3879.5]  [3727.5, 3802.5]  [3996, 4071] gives 1.2 angstroms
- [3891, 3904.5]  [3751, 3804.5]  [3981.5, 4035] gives 1.4 angstroms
